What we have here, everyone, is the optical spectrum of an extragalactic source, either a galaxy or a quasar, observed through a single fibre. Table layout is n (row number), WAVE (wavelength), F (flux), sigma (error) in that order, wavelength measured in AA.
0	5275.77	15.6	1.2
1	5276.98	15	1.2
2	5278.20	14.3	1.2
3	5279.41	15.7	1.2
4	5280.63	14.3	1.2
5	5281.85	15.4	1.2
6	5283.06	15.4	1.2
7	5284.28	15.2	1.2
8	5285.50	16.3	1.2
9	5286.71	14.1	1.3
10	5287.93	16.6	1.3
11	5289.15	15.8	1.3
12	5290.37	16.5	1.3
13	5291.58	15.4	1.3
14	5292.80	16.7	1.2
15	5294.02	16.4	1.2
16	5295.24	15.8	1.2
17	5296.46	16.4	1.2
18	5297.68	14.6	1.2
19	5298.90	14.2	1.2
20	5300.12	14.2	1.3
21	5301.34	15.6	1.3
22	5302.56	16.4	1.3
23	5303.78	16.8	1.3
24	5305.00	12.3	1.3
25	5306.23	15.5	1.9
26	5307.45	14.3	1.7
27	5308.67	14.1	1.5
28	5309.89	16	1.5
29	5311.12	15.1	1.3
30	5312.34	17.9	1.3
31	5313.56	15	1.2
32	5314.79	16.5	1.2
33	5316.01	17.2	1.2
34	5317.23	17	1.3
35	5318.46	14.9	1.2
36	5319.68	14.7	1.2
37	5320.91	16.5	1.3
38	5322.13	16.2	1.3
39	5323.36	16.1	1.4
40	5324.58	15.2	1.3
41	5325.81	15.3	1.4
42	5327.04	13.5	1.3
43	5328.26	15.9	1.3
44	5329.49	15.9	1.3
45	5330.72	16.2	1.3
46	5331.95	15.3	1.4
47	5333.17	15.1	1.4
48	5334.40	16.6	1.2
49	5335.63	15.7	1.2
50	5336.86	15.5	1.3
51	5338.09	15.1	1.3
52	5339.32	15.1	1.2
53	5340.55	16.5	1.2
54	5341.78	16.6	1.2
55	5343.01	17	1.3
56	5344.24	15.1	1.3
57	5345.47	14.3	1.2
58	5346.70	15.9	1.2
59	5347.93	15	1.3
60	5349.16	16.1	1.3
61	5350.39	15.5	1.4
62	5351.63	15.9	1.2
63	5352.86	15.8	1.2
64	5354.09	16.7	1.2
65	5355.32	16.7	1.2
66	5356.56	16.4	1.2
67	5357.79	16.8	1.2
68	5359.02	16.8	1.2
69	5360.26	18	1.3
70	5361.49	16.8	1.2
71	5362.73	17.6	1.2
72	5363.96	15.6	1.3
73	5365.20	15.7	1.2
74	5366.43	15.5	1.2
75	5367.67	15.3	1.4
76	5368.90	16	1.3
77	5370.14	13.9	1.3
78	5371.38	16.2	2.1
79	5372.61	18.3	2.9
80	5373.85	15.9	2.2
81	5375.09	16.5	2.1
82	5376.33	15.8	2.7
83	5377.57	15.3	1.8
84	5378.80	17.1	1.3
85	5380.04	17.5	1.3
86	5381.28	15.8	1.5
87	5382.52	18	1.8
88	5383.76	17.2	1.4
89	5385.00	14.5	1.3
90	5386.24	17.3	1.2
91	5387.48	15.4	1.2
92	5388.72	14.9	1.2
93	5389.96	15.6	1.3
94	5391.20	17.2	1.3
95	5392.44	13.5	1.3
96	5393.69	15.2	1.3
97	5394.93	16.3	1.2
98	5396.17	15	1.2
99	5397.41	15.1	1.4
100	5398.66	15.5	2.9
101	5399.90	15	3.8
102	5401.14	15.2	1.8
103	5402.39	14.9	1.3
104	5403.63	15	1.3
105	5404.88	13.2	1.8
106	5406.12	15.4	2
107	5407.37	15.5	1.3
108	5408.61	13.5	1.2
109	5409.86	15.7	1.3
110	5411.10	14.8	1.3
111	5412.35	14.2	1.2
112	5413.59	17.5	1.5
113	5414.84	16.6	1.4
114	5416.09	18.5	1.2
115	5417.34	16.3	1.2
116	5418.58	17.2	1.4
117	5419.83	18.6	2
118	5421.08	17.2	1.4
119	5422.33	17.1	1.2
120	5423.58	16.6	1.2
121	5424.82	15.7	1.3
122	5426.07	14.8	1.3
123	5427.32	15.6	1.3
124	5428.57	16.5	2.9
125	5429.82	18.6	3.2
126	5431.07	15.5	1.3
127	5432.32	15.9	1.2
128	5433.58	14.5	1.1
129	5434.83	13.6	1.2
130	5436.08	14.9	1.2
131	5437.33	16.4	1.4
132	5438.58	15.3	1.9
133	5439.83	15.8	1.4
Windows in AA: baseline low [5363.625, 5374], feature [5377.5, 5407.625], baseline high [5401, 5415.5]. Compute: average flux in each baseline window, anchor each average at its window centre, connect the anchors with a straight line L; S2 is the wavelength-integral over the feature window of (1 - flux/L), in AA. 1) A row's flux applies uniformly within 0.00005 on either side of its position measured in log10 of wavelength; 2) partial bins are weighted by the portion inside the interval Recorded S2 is -0.4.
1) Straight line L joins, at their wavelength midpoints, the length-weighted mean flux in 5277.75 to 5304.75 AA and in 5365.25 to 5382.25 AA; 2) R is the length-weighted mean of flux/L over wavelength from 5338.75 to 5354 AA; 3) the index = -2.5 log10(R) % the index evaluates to 0.01 mag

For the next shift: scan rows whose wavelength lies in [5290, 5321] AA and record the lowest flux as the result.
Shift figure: 12.3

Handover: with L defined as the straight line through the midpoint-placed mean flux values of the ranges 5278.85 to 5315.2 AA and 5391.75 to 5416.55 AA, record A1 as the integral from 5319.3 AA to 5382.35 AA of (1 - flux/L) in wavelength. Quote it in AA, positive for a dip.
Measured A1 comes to -2.5 AA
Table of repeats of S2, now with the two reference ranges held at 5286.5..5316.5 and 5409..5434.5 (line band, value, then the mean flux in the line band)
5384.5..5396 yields 0.42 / 15.5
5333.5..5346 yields 0.06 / 15.7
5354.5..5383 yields -0.74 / 16.4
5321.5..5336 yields 0.15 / 15.6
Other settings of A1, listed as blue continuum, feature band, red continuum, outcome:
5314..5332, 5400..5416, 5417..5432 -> 1.23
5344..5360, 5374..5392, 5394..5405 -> -0.98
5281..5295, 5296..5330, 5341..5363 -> 1.06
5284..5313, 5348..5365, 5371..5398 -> -0.59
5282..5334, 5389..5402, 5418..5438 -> 0.54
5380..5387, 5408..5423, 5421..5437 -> -0.34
